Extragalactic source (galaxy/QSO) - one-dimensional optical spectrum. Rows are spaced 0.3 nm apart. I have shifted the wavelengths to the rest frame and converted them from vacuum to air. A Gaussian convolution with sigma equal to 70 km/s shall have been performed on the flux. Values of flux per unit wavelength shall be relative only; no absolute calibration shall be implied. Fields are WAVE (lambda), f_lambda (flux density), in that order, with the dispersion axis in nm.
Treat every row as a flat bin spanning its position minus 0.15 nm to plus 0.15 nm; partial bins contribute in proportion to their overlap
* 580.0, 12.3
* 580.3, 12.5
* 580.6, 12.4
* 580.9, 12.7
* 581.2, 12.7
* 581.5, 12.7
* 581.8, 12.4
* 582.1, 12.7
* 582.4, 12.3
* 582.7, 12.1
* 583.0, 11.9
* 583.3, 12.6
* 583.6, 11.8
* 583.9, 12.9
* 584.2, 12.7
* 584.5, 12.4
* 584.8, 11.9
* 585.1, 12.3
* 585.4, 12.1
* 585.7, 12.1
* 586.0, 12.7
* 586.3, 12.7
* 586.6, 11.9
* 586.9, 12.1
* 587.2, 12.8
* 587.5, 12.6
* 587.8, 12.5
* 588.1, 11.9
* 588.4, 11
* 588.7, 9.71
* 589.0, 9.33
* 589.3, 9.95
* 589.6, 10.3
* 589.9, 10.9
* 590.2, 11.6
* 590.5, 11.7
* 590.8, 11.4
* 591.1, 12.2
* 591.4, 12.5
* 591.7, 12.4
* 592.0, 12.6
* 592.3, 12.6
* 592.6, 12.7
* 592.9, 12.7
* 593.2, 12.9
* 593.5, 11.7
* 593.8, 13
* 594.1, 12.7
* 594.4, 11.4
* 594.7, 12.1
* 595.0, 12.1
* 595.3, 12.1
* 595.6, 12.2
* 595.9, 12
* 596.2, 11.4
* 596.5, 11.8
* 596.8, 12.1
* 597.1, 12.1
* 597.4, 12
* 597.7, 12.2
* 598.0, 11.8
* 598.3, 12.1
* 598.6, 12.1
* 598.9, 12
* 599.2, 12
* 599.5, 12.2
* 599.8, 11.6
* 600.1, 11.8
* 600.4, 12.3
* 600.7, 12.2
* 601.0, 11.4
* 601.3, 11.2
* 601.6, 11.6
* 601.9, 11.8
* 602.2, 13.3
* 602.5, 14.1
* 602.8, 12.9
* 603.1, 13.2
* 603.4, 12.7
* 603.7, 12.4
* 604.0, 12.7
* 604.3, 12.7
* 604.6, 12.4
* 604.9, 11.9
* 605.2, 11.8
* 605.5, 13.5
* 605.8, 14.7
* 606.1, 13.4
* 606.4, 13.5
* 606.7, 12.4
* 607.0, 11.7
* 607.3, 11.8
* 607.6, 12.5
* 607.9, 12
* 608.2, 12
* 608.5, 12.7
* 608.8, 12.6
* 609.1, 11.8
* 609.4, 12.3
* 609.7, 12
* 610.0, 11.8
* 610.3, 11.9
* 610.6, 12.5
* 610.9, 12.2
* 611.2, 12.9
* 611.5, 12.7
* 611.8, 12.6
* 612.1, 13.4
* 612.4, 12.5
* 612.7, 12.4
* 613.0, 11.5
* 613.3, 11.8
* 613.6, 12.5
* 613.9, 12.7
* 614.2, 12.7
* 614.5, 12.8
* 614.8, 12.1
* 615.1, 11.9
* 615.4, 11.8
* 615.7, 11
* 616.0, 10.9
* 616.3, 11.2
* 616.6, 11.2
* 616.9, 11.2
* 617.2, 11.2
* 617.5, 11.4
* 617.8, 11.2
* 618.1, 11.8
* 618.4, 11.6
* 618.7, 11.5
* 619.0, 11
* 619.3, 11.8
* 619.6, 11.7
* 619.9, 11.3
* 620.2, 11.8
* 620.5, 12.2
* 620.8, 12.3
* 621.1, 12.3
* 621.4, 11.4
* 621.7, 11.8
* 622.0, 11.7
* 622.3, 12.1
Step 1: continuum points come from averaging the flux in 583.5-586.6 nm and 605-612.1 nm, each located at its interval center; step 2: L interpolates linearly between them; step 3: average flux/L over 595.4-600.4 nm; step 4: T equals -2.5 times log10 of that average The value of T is 0.041 mag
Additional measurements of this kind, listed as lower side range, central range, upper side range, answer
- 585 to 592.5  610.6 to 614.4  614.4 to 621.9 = -0.08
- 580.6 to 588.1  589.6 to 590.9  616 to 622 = 0.09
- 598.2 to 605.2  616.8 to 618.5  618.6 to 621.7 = 0.04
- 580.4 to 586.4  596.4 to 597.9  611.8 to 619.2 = 0.01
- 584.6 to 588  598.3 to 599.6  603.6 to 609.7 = 0.03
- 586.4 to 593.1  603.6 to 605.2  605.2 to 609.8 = 0.01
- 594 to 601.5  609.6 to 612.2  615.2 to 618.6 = -0.08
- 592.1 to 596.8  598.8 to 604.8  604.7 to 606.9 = 0.03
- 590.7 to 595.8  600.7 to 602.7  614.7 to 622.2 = -0.02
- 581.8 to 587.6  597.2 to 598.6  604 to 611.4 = 0.03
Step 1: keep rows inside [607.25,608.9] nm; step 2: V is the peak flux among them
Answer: 12.7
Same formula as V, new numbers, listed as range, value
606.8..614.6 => 13.4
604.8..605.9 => 14.7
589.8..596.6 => 13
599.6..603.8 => 14.1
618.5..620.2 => 11.8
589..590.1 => 10.9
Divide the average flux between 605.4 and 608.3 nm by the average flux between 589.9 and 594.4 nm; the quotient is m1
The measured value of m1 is 1.04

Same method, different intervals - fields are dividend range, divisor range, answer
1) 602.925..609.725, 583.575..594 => 1.05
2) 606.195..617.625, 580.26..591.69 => 1.01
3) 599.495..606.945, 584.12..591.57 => 1.07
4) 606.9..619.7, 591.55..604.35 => 0.98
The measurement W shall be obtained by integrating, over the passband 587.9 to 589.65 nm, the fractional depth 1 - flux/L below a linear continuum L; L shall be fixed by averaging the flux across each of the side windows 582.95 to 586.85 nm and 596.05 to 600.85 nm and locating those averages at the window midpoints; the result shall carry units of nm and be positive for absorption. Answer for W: 0.26 nm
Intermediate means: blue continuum 12.3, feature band 10.4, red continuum 12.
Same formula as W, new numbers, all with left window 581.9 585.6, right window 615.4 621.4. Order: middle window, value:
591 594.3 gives -0.12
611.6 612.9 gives -0.11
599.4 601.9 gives 0.03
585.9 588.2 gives -0.03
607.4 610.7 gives -0.13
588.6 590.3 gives 0.26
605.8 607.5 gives -0.14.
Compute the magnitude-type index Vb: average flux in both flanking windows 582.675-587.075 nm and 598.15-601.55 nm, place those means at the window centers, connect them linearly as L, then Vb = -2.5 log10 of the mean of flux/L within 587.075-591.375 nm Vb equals 0.08 mag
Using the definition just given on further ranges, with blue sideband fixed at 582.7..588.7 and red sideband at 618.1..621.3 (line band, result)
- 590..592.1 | 0.01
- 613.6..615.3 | -0.05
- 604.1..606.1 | -0.08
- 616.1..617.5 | 0.05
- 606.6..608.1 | -0.01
